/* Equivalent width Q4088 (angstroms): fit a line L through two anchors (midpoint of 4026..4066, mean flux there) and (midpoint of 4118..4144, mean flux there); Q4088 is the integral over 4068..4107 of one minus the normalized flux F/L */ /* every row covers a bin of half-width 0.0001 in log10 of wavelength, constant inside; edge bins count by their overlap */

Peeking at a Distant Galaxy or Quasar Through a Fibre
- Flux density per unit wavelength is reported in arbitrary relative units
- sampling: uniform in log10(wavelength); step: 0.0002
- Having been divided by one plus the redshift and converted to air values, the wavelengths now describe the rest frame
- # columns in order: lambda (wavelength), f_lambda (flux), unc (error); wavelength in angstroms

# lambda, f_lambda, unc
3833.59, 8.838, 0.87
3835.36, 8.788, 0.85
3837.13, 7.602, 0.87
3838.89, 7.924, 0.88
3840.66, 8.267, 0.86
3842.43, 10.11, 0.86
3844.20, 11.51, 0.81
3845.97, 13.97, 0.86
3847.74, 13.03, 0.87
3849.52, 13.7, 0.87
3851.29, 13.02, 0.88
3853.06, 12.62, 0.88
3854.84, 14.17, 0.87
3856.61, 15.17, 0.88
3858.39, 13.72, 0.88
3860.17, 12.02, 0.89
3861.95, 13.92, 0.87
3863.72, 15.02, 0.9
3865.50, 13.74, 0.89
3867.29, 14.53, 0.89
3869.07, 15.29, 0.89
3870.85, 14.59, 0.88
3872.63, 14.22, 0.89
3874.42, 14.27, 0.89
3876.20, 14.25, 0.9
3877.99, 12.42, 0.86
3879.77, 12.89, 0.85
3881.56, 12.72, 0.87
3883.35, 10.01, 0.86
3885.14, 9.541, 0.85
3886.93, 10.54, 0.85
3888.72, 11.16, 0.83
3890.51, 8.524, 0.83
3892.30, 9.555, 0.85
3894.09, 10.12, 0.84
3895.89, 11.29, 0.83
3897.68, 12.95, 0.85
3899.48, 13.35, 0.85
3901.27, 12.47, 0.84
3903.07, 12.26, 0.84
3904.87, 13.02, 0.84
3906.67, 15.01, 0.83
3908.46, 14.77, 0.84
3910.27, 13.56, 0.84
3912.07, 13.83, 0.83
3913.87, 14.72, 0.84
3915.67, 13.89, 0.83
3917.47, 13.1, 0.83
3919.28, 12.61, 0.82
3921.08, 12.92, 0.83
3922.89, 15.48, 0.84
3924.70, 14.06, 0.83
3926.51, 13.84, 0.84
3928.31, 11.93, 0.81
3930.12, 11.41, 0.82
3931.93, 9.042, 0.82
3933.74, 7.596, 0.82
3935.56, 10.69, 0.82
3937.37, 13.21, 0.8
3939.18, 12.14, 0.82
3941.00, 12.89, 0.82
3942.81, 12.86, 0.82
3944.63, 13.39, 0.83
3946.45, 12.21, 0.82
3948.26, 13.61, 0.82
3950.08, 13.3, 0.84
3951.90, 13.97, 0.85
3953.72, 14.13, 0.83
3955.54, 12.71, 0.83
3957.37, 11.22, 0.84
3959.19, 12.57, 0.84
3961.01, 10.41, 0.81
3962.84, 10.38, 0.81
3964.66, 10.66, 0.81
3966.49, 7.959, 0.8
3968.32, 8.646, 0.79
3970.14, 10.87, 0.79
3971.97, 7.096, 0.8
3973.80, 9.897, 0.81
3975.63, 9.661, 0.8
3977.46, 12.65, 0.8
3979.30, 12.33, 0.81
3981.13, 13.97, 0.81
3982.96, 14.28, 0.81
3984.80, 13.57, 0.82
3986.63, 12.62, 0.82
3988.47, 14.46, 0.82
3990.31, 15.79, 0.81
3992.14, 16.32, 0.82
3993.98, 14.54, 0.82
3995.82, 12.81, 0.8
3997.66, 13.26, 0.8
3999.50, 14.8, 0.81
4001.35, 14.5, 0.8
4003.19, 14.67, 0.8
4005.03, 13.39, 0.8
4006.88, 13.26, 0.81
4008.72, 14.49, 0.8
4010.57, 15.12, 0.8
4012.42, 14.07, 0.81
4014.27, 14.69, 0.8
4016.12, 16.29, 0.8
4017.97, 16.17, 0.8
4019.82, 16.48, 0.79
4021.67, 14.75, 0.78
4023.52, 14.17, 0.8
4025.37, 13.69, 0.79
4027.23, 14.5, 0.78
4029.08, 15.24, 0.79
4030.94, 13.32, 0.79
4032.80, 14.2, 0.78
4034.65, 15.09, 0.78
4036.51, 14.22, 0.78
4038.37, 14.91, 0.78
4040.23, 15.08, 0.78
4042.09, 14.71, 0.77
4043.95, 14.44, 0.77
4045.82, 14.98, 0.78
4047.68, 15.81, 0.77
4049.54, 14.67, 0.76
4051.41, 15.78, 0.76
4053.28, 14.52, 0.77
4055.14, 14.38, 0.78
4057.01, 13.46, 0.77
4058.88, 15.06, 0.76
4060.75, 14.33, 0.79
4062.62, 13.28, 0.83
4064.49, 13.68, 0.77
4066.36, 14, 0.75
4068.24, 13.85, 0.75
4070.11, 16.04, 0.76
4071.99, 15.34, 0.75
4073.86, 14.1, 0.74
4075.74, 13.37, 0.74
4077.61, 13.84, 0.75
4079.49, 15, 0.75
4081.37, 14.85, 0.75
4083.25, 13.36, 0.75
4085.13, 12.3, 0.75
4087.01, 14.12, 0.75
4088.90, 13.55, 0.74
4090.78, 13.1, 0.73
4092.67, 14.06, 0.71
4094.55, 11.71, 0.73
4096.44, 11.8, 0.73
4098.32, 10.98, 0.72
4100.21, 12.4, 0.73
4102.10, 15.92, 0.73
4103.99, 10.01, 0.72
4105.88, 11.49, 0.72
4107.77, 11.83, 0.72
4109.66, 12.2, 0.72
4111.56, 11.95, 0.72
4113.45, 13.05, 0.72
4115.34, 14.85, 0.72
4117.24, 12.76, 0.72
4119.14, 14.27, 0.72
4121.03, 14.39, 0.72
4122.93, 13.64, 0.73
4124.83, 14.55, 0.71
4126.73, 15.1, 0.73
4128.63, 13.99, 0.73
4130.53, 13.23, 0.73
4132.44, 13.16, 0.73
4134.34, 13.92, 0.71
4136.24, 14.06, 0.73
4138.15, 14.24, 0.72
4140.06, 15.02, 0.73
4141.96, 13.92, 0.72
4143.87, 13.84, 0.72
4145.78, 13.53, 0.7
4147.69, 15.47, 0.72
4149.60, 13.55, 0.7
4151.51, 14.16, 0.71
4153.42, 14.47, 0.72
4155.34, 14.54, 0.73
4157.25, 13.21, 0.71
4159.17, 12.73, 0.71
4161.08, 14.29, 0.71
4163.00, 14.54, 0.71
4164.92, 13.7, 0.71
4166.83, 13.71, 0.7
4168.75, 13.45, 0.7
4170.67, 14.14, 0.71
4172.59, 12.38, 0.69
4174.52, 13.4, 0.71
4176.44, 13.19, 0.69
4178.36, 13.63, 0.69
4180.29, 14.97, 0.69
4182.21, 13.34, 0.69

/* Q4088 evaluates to 2.6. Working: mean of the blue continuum 14.5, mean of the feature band 13.4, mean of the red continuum 14.1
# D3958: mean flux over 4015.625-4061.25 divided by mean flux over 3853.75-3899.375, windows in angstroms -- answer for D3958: 1.2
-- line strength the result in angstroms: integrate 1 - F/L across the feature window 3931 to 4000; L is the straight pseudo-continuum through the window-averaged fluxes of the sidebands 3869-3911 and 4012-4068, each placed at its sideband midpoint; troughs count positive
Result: 7.1 angstroms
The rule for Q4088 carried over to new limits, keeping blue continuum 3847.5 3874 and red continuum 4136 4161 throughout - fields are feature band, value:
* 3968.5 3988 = 3.3 angstroms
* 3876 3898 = 4.5 angstroms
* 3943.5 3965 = 2.4 angstroms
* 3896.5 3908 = 0.6 angstroms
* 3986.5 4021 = -1.6 angstroms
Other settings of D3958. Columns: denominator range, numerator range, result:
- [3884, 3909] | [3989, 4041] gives 1.25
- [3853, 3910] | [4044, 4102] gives 1.09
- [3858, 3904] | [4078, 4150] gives 1.08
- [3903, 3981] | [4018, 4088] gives 1.19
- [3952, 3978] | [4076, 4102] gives 1.24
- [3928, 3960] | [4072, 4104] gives 1.10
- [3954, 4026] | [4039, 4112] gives 1.05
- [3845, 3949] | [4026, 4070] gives 1.13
